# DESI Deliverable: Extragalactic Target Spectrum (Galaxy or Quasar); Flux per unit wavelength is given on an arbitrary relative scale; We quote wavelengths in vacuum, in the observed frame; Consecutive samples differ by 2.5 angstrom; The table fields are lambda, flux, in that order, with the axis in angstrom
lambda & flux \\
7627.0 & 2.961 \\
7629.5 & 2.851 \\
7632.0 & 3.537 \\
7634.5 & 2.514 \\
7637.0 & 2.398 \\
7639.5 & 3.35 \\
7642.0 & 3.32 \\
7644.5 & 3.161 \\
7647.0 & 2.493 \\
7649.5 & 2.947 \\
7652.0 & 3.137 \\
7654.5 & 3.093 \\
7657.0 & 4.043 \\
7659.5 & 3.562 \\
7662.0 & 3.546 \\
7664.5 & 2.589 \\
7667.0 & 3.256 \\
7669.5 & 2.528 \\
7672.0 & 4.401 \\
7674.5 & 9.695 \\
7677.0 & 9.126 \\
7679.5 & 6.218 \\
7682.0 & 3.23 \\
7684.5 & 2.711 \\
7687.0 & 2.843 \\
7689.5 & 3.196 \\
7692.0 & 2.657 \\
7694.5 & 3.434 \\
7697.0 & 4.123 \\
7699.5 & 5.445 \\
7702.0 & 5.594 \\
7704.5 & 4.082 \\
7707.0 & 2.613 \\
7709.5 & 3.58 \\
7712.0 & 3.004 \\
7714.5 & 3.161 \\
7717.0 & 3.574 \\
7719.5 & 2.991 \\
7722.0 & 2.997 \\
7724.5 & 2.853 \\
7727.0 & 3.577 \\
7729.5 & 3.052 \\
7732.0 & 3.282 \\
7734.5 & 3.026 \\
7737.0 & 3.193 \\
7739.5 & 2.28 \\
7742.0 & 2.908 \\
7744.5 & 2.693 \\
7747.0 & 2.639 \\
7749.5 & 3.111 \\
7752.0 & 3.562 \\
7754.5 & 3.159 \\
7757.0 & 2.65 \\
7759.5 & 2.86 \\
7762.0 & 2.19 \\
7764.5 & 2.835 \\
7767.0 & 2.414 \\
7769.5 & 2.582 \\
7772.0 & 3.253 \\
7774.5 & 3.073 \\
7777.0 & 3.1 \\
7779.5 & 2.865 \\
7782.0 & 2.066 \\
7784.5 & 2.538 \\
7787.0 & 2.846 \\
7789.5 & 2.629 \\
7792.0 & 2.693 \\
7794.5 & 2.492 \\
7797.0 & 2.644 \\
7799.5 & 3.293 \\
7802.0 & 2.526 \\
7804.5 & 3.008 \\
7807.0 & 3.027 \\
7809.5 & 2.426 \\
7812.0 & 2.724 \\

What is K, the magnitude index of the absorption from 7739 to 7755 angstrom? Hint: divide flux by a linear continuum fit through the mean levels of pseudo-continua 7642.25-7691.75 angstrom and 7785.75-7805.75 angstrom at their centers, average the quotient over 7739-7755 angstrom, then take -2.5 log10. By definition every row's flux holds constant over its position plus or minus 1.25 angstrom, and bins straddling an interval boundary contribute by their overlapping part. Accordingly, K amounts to 0.10 mag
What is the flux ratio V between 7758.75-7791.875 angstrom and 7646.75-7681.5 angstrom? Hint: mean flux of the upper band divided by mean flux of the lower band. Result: 0.62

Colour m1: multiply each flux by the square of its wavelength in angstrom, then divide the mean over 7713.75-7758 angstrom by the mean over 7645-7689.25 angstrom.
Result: 0.76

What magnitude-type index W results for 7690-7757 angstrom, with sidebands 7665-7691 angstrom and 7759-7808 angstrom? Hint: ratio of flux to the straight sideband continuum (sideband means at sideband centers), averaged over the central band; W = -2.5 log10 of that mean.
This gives 0.16 mag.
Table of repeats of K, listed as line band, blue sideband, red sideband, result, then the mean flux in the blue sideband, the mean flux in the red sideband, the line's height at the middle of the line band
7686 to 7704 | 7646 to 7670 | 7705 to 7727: -0.24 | 3.14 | 3.16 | 3.15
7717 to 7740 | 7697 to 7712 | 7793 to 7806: 0.23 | 4.15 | 2.8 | 3.8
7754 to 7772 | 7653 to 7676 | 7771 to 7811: 0.15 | 4.12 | 2.78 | 3.07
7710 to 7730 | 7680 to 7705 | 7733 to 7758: 0.06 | 3.8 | 2.93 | 3.35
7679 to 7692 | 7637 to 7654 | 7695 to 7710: 0.14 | 3.02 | 4.23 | 3.87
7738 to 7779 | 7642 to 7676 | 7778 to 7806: 0.05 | 3.75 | 2.7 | 2.96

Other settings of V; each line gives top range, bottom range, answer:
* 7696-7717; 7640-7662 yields 1.21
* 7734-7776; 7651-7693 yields 0.69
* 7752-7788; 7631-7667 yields 0.89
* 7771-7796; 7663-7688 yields 0.59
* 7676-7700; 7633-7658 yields 1.39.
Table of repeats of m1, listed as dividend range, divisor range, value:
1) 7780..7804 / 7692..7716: 0.71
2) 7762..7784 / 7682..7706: 0.74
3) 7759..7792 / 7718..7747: 0.92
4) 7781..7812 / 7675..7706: 0.61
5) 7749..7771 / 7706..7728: 0.90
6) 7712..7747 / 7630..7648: 1.04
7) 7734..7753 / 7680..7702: 0.80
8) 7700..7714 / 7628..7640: 1.34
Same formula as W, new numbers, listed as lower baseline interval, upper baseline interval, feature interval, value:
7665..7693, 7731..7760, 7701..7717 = 0.05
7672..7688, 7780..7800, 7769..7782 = 0.04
